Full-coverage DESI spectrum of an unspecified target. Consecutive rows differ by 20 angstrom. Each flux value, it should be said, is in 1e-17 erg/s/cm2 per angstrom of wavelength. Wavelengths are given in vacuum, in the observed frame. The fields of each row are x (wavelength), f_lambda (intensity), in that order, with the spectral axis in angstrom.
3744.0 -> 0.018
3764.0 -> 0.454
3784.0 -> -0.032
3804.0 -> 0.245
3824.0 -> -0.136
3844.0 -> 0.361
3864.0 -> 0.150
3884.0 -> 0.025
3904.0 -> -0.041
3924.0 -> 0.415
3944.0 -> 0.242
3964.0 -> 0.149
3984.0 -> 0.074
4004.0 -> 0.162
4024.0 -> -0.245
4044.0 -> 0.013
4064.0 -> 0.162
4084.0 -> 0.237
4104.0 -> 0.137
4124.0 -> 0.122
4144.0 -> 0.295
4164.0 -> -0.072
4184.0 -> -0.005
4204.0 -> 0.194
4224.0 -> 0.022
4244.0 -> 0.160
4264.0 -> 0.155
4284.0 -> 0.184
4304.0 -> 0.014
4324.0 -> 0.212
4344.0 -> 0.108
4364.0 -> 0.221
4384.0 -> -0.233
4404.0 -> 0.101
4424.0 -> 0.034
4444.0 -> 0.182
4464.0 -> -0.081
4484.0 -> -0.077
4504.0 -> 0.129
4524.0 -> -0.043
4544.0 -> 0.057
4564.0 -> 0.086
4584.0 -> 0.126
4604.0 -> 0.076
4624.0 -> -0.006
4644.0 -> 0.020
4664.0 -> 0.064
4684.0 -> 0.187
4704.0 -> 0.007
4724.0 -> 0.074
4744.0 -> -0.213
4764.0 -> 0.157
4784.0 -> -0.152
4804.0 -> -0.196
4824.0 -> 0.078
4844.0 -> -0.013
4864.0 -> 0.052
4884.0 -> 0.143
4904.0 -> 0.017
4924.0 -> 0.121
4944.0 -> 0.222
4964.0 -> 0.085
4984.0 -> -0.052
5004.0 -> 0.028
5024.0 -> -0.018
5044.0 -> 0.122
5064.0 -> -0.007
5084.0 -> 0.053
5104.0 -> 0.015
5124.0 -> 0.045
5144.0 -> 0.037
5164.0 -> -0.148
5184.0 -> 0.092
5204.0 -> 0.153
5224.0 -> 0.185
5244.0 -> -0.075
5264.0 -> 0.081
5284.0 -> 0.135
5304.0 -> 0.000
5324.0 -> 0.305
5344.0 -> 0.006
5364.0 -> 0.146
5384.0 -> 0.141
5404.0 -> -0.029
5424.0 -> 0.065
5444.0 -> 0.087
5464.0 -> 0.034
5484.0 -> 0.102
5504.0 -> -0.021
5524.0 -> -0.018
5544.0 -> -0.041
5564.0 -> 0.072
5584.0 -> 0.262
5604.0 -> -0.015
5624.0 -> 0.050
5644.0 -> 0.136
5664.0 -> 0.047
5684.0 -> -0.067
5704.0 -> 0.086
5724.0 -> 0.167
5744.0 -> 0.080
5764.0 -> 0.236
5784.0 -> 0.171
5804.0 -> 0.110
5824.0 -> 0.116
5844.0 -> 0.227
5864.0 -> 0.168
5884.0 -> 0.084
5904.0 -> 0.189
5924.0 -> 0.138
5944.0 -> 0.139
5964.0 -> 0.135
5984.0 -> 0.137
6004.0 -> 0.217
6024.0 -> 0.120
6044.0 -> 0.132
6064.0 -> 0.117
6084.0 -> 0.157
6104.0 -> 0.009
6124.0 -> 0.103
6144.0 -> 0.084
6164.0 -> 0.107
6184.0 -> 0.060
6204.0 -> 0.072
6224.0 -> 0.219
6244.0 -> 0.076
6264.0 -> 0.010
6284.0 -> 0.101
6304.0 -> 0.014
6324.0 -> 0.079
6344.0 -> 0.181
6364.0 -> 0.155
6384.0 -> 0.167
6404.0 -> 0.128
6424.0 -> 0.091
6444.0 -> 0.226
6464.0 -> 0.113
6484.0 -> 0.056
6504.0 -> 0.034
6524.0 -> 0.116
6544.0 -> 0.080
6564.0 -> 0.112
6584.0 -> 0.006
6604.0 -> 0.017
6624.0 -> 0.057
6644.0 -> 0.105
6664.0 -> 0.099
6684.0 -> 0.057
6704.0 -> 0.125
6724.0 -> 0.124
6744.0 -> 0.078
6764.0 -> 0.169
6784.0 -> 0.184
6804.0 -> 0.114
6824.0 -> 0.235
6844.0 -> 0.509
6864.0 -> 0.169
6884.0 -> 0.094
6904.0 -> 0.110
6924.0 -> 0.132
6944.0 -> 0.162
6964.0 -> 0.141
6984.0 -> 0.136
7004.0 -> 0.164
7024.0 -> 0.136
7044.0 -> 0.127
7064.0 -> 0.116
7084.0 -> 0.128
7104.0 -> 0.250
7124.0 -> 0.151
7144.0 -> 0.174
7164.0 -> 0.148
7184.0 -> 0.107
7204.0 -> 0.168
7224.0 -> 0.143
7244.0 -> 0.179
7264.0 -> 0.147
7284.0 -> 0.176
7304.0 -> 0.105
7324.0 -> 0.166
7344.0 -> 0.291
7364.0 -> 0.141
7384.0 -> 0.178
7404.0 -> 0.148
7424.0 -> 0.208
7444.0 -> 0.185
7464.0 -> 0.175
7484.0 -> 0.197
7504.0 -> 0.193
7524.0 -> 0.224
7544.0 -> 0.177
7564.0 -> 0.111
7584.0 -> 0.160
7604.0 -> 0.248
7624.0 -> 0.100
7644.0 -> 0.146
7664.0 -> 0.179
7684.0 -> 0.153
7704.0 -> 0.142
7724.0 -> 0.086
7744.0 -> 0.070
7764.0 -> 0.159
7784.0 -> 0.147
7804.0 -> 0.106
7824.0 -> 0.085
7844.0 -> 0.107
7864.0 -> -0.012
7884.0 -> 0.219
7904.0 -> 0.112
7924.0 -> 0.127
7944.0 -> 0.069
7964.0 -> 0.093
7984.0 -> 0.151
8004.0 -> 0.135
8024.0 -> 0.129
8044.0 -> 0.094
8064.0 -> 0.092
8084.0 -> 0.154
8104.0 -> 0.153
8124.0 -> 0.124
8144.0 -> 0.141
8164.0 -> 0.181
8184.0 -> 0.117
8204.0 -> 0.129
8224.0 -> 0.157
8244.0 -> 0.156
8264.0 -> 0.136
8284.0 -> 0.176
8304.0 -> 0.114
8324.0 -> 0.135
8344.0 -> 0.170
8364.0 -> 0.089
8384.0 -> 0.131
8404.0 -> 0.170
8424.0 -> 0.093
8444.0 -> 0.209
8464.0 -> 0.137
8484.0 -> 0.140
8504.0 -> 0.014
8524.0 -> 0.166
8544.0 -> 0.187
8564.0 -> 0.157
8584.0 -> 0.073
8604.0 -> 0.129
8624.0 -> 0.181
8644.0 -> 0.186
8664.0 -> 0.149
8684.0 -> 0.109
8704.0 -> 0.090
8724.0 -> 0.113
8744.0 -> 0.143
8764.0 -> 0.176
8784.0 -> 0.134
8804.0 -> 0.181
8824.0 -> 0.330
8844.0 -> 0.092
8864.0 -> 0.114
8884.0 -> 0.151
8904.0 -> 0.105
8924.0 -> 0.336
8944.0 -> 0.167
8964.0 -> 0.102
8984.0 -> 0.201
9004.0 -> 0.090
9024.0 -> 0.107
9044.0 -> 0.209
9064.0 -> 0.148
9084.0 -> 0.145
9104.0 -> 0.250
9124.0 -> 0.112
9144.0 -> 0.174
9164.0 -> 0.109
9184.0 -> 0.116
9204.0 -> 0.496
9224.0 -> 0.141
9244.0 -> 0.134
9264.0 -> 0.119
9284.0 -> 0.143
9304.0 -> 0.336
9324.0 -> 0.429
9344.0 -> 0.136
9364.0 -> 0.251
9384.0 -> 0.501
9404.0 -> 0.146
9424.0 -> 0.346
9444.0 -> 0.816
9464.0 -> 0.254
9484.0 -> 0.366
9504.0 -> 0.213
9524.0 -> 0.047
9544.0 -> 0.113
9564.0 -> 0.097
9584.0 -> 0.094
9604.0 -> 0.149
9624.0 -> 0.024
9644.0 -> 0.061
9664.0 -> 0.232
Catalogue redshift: 0.84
